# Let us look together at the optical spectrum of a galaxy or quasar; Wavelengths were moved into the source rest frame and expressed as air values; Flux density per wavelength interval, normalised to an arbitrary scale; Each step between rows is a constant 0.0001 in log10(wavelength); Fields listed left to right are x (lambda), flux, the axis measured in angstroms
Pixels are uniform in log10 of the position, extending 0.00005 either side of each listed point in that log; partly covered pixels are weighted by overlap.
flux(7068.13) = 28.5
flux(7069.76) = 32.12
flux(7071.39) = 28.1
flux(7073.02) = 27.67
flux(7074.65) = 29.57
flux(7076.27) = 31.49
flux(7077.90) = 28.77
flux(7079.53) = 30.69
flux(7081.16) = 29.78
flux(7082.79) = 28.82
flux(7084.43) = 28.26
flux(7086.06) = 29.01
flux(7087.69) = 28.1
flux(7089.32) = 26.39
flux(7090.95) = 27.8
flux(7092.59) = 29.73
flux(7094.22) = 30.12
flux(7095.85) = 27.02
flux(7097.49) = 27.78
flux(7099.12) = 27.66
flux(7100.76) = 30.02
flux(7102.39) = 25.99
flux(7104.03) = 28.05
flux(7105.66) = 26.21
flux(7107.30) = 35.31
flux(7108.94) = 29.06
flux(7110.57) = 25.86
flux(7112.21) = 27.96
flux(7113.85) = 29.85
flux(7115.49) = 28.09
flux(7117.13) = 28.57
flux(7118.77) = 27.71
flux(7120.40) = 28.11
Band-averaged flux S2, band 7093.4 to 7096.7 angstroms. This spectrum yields 28.6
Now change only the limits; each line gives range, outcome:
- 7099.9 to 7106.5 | 27.6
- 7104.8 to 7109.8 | 30.2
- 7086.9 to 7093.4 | 28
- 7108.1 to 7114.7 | 28.2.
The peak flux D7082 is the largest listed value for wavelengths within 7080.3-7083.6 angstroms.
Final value 29.78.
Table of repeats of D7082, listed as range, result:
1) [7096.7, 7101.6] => 30.02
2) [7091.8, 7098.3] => 30.12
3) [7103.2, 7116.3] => 35.31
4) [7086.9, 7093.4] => 29.73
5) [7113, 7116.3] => 29.85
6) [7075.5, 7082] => 31.49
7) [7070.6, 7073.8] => 28.1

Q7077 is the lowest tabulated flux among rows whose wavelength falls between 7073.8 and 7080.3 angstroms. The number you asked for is 28.77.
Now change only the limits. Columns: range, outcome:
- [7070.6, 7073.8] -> 27.67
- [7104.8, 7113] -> 25.86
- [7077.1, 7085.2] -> 28.26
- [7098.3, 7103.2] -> 25.99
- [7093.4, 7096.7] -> 27.02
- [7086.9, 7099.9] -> 26.39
